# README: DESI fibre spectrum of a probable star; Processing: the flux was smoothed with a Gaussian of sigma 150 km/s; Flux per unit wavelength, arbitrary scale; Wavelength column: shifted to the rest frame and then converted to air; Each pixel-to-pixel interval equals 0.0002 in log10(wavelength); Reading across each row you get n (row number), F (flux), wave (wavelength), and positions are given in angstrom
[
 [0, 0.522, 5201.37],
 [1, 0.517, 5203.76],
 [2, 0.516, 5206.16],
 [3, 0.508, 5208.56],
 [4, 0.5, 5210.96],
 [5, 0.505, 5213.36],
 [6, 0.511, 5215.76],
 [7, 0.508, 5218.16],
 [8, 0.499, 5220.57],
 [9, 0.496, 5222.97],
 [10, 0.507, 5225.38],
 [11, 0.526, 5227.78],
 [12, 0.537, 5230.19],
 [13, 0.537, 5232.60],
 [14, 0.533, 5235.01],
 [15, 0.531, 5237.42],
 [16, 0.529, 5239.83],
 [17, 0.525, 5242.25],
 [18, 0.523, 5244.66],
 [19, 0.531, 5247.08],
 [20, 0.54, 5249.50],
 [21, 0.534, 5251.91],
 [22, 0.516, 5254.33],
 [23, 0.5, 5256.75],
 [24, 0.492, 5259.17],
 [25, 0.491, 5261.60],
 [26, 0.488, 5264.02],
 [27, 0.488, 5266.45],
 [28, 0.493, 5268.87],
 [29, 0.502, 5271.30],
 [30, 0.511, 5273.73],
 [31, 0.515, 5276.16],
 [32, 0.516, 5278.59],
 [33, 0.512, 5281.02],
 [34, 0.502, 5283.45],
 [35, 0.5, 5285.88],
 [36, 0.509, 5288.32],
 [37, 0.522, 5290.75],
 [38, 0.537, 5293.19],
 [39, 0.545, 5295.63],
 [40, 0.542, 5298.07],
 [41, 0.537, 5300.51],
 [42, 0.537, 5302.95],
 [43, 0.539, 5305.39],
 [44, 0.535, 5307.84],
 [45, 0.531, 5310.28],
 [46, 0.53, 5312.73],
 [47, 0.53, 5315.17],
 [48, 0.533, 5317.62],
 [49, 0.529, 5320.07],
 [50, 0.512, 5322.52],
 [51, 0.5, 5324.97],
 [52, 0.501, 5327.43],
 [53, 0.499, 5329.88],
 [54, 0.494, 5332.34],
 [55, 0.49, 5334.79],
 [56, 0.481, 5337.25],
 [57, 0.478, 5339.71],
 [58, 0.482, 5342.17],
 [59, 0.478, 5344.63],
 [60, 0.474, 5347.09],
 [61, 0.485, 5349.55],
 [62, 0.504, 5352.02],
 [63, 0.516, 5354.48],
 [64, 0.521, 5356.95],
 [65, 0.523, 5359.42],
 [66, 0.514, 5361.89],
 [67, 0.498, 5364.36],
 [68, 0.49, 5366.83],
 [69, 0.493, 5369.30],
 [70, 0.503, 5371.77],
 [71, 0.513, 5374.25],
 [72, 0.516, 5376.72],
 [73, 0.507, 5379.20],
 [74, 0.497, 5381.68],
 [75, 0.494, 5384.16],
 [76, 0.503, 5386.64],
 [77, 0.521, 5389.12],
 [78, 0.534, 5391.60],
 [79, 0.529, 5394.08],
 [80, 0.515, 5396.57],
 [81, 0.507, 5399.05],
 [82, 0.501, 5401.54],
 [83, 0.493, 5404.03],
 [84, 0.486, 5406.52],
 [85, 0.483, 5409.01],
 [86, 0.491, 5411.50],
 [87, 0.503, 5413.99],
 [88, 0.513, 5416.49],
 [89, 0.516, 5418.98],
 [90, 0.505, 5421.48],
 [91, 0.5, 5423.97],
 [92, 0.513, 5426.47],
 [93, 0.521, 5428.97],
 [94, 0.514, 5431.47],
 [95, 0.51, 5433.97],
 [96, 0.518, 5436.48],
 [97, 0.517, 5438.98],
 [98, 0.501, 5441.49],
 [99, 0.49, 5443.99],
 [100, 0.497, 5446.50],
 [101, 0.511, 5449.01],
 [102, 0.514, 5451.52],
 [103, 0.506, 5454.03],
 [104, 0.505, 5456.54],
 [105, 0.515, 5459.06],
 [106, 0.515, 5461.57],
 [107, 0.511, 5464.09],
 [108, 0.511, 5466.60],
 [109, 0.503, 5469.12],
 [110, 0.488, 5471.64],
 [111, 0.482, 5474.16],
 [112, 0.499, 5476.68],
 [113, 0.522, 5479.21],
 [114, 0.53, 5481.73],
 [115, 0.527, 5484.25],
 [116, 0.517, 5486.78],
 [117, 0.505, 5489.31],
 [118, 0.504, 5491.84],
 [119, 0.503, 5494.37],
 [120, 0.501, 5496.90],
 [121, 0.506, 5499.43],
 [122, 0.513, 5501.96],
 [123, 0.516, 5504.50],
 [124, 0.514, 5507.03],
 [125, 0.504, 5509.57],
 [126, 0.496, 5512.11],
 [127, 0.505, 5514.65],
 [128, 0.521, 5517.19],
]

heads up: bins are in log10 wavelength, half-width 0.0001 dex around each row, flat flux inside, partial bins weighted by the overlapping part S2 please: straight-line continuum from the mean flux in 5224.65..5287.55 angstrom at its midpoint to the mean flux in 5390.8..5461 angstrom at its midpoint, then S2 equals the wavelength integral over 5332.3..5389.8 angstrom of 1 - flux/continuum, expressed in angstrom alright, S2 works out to 1.3 angstrom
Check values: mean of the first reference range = 0.515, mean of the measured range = 0.499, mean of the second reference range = 0.507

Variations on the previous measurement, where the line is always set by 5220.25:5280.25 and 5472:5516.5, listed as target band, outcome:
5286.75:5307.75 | -0.80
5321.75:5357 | 1.31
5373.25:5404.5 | 0.03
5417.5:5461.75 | 0.03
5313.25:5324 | -0.27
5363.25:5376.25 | 0.28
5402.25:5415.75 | 0.48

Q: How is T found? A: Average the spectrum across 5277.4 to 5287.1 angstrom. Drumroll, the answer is 0.508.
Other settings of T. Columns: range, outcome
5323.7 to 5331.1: 0.5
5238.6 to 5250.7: 0.529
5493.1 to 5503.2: 0.506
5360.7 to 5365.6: 0.506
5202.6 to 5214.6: 0.509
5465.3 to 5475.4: 0.496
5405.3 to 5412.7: 0.487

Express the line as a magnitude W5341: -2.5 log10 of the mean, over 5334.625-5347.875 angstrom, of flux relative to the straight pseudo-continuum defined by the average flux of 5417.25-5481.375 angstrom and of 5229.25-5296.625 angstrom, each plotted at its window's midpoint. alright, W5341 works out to 0.07 mag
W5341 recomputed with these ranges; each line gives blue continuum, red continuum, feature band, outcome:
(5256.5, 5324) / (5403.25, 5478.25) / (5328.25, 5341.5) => 0.05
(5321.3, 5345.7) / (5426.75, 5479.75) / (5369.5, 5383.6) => -0.02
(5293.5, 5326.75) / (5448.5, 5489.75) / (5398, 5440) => 0.02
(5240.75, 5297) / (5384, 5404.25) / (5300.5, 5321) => -0.04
